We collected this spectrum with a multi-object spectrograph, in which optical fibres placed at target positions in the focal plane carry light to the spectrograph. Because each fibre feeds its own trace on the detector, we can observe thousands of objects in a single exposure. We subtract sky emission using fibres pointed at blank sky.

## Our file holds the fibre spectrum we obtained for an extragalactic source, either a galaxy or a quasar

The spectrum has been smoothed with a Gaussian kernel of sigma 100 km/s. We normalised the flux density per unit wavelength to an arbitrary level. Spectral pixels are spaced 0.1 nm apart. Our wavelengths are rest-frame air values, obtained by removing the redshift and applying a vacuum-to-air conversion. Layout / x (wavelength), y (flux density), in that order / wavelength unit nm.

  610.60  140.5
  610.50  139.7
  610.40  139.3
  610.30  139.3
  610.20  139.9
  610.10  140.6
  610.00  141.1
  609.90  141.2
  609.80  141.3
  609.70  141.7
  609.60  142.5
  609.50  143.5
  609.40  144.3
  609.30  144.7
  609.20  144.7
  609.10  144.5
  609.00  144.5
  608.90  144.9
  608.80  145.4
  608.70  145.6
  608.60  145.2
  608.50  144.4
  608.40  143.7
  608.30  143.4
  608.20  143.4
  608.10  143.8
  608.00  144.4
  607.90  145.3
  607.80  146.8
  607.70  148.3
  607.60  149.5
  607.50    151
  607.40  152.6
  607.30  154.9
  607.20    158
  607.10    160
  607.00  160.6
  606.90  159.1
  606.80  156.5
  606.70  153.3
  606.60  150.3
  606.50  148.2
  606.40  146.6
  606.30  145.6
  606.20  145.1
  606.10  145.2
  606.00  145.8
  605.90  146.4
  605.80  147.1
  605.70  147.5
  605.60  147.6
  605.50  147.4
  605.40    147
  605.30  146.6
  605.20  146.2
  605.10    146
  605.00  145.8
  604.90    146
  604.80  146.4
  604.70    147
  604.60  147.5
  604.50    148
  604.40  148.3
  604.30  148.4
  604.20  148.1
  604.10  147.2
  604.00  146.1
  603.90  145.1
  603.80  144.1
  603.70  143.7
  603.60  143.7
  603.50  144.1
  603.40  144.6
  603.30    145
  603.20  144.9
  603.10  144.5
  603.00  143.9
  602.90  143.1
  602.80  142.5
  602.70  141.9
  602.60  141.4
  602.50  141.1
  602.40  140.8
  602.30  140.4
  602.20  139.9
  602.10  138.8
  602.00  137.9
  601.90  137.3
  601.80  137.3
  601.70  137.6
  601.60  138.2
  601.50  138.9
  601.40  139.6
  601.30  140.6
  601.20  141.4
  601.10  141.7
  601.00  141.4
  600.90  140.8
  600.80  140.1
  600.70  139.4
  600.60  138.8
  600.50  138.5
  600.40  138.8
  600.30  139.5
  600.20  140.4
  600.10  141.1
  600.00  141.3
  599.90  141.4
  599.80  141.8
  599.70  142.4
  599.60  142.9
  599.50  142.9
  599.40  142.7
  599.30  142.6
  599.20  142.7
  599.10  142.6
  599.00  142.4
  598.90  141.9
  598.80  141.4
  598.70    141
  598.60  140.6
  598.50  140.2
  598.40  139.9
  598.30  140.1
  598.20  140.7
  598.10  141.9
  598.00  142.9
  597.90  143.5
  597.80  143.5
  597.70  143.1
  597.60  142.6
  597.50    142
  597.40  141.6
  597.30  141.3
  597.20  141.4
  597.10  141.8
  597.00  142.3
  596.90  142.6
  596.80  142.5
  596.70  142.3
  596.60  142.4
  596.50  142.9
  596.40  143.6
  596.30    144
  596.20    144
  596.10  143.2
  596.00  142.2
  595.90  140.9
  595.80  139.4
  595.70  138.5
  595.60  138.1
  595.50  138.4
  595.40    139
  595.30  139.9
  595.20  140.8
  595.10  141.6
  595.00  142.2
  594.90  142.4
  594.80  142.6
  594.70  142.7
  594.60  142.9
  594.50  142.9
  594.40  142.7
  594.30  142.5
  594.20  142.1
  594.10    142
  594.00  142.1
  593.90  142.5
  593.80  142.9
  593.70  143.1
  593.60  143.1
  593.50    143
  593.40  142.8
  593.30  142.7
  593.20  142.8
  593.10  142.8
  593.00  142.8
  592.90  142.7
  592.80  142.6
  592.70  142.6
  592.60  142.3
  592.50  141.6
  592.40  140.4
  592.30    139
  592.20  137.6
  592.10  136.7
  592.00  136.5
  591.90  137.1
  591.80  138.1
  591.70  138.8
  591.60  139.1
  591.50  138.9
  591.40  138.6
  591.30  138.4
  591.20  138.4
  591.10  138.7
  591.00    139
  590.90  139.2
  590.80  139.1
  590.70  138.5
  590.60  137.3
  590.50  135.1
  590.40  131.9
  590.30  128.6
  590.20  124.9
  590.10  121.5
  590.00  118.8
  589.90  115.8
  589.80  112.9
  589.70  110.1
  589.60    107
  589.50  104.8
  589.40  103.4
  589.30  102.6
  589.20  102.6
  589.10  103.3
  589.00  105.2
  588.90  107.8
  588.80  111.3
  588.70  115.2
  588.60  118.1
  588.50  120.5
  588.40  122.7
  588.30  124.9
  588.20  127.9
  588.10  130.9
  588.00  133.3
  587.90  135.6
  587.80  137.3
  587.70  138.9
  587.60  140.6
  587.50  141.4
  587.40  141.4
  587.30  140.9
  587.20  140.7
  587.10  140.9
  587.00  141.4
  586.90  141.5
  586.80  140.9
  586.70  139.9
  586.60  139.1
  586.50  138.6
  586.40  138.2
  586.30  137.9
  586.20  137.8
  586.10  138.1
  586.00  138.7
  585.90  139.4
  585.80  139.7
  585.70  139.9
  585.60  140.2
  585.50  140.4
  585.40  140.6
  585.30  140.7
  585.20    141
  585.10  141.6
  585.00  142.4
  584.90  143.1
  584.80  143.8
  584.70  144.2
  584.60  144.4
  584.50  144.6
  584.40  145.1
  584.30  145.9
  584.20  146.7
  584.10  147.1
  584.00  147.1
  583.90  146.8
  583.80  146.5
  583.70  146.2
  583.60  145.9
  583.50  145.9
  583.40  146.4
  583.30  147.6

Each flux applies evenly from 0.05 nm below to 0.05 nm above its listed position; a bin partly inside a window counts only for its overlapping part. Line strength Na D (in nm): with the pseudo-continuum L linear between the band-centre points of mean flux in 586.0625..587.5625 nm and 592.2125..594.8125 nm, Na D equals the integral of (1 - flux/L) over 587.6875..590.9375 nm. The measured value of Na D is 0.45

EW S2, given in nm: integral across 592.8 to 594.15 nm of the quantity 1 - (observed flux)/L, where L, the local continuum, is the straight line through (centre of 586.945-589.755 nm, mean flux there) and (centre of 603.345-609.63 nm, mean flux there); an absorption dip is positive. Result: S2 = -0.13 nm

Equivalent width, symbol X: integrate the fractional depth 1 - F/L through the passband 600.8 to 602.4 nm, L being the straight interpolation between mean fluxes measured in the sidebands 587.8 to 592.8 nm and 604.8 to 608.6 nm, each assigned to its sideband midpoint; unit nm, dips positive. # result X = 0.03 nm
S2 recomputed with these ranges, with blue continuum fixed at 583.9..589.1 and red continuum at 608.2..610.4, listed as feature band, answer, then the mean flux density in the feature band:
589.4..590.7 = 0.16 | 121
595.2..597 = -0.03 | 141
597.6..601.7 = -0.03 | 141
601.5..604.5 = -0.03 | 143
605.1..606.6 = -0.05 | 147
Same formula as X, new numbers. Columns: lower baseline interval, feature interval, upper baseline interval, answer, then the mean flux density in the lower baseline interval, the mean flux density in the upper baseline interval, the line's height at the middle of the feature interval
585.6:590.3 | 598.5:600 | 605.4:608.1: -0.01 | 127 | 150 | 141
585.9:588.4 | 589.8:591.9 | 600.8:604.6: 0.08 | 138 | 143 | 139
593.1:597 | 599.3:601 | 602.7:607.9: 0.05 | 142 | 148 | 145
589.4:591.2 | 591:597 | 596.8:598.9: -0.34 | 126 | 142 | 134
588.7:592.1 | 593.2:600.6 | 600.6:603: -0.46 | 125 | 140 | 134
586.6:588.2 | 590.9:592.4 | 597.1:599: 0.02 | 139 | 142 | 140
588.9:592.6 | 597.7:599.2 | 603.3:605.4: -0.04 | 128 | 146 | 138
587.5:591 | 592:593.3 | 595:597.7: -0.09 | 123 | 142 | 132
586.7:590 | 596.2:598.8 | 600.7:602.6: -0.14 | 124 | 140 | 135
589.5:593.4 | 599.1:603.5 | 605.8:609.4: 0.06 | 134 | 148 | 143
